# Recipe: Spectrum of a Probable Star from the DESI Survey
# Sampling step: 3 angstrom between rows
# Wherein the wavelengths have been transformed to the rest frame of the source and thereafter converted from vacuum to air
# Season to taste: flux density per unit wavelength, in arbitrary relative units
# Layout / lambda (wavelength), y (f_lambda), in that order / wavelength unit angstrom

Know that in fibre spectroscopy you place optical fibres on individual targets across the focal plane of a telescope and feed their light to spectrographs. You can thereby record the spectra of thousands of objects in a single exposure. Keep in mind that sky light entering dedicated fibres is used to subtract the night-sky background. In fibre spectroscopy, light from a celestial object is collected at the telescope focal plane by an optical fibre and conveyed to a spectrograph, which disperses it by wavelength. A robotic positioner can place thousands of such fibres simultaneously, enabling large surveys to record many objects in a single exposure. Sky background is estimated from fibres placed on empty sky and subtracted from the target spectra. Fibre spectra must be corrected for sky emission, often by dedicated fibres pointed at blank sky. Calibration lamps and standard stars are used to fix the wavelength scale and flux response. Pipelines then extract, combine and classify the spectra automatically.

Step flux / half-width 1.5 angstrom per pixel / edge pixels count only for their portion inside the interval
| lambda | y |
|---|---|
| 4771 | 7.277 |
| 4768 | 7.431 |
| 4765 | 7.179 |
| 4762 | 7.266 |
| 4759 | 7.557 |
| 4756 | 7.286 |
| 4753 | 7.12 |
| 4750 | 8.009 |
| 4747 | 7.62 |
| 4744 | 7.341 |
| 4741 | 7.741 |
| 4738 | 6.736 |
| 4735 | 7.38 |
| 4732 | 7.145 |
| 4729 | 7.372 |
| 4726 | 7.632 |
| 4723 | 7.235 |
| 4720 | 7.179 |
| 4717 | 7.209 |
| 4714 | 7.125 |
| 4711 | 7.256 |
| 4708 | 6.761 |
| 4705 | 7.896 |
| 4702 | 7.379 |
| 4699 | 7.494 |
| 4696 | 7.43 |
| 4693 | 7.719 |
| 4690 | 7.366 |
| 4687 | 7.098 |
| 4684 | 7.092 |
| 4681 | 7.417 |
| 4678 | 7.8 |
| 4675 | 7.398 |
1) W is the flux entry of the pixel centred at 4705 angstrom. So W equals 7.896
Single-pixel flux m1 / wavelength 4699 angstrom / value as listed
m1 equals 7.494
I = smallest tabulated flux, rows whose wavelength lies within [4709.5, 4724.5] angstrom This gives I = 7.125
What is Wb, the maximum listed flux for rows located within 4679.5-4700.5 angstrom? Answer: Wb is 7.719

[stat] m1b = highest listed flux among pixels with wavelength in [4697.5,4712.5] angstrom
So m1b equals 7.896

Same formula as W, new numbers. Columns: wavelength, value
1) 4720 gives 7.179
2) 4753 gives 7.12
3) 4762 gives 7.266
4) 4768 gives 7.431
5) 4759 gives 7.557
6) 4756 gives 7.286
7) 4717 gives 7.209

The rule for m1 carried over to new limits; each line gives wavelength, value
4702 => 7.379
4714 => 7.125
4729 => 7.372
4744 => 7.341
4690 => 7.366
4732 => 7.145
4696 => 7.43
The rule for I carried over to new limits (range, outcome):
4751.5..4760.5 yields 7.12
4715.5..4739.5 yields 6.736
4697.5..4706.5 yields 7.379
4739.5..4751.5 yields 7.341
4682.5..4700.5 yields 7.092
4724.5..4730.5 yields 7.372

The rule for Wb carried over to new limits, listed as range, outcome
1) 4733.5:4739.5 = 7.38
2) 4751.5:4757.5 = 7.286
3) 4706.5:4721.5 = 7.256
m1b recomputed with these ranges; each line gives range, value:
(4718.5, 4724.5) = 7.235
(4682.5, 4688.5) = 7.098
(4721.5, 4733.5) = 7.632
